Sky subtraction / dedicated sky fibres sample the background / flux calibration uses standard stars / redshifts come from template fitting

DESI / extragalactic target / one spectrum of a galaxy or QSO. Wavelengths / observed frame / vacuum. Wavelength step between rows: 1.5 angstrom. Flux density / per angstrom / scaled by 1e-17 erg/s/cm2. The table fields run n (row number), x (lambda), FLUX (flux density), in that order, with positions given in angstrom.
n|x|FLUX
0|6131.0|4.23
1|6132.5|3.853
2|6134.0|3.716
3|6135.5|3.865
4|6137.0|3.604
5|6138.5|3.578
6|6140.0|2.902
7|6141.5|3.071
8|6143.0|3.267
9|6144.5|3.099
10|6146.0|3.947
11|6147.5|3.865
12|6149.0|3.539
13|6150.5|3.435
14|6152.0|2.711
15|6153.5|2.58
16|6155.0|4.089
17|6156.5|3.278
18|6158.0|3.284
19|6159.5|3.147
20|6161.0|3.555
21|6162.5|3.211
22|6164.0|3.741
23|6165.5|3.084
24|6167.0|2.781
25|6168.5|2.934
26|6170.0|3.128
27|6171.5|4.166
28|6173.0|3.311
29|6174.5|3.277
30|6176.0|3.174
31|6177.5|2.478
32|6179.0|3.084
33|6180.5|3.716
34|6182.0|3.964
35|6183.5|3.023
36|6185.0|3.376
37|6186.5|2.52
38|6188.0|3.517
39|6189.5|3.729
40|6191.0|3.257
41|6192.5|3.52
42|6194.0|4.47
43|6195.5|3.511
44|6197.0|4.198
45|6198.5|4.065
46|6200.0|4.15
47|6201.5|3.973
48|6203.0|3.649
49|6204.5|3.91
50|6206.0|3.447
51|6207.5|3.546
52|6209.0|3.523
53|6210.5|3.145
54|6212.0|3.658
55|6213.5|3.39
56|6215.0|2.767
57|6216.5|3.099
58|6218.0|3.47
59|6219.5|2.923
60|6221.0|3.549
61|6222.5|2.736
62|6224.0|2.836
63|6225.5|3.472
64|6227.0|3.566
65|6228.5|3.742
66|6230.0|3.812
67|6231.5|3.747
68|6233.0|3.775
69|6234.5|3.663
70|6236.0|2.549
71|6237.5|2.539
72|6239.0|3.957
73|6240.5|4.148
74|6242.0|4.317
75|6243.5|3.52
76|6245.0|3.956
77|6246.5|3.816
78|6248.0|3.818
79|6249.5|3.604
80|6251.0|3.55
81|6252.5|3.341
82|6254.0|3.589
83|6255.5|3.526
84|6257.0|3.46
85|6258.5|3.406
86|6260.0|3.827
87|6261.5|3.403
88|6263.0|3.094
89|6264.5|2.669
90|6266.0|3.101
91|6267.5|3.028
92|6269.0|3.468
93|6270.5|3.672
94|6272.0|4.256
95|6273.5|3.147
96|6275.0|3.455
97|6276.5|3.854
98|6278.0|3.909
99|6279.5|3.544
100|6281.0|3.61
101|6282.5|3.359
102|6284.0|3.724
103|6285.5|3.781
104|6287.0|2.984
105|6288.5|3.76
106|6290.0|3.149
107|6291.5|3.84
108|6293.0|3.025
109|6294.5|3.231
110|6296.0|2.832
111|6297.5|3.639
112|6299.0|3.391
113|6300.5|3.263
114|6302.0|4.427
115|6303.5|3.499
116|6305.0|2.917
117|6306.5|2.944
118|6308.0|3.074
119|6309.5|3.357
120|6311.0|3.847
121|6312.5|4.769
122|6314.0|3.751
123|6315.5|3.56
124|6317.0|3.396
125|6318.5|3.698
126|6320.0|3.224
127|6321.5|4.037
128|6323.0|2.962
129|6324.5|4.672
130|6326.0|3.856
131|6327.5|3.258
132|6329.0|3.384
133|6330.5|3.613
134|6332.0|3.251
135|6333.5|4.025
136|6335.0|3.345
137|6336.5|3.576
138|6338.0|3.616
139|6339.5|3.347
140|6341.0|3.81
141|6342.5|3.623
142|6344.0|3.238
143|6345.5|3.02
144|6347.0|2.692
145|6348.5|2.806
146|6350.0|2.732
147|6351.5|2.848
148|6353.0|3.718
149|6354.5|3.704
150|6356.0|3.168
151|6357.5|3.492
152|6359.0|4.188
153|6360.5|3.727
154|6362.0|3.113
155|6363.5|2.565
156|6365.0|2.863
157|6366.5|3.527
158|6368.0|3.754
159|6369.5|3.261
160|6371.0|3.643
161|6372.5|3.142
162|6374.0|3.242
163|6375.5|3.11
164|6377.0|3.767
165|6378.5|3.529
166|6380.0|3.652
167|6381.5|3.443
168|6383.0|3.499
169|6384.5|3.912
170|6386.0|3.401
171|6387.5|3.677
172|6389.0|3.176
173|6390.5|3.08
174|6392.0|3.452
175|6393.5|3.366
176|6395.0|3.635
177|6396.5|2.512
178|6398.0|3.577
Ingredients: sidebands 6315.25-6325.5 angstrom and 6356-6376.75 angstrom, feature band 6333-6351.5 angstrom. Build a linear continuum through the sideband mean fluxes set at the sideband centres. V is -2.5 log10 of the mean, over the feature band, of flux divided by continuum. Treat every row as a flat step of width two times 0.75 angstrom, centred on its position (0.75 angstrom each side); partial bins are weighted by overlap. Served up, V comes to 0.073 mag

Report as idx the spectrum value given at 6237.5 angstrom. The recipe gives 2.539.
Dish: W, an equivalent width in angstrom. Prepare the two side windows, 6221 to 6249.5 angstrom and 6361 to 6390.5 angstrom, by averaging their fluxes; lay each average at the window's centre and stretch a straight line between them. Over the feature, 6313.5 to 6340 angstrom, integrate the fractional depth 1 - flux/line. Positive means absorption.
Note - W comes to -1.14 angstrom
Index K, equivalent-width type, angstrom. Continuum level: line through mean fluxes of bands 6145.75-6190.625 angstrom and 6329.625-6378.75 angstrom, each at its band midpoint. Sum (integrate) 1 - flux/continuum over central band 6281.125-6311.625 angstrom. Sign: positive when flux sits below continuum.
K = -0.5 angstrom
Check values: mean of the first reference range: 3.31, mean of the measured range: 3.4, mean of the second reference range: 3.36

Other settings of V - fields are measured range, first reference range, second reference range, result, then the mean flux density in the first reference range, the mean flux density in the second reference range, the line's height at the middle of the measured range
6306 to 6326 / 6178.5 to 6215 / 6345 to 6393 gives -0.073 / 3.58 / 3.34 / 3.42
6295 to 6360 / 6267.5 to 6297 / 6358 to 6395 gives -0.005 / 3.49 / 3.43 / 3.46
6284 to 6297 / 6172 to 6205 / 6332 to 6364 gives 0.022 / 3.54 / 3.35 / 3.42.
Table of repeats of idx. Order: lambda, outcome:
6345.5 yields 3.02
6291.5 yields 3.84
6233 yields 3.775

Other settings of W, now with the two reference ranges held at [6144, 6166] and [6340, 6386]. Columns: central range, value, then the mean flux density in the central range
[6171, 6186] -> 0.2 angstrom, 3.33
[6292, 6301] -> 0.3 angstrom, 3.25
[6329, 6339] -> -0.6 angstrom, 3.55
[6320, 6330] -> -0.9 angstrom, 3.66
